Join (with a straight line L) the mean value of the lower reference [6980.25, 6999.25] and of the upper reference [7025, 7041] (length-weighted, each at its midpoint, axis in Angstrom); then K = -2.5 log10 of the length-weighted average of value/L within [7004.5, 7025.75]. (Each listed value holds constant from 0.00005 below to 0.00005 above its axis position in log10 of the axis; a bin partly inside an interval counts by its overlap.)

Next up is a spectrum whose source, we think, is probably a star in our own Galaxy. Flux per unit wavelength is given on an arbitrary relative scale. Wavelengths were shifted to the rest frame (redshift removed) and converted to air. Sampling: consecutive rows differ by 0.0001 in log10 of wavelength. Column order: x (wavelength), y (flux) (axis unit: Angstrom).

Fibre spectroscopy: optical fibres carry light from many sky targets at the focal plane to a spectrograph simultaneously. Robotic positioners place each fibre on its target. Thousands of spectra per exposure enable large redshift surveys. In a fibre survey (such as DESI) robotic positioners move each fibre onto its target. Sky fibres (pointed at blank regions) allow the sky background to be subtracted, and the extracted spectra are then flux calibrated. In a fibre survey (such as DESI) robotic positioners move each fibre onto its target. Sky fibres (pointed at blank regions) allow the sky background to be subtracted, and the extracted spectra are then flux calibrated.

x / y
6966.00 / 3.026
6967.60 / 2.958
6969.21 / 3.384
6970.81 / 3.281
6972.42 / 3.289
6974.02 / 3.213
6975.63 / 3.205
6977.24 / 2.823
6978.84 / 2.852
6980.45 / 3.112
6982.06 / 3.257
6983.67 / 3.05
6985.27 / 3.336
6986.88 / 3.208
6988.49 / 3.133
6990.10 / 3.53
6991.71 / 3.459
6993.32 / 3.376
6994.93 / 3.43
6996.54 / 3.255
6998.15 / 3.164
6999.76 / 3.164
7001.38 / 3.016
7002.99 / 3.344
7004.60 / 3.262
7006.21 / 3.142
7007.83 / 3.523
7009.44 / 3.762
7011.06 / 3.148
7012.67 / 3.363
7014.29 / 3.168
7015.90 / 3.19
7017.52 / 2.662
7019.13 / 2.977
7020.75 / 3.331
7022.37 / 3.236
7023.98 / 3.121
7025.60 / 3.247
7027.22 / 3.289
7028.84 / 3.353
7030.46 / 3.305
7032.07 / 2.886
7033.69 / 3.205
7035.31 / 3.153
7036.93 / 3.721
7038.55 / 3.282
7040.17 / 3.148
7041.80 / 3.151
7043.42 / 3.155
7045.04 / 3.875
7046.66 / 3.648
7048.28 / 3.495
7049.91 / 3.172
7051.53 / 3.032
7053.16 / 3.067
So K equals 0.015 mag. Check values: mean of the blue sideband 3.28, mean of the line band 3.22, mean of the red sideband 3.26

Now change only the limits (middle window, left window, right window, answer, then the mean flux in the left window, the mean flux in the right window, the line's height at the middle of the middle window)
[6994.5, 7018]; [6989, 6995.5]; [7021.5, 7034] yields 0.03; 3.43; 3.21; 3.35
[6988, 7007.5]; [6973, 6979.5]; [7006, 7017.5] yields -0.03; 3.04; 3.29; 3.19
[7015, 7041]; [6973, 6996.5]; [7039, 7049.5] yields 0.05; 3.22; 3.4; 3.35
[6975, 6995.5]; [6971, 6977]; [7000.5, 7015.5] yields 0.01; 3.2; 3.3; 3.23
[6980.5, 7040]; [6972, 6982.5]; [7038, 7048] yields 0.00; 3.1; 3.39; 3.24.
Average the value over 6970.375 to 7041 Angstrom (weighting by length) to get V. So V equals 3.23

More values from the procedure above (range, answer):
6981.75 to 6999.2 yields 3.29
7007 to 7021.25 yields 3.23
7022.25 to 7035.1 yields 3.2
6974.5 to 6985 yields 3.07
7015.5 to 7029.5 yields 3.15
